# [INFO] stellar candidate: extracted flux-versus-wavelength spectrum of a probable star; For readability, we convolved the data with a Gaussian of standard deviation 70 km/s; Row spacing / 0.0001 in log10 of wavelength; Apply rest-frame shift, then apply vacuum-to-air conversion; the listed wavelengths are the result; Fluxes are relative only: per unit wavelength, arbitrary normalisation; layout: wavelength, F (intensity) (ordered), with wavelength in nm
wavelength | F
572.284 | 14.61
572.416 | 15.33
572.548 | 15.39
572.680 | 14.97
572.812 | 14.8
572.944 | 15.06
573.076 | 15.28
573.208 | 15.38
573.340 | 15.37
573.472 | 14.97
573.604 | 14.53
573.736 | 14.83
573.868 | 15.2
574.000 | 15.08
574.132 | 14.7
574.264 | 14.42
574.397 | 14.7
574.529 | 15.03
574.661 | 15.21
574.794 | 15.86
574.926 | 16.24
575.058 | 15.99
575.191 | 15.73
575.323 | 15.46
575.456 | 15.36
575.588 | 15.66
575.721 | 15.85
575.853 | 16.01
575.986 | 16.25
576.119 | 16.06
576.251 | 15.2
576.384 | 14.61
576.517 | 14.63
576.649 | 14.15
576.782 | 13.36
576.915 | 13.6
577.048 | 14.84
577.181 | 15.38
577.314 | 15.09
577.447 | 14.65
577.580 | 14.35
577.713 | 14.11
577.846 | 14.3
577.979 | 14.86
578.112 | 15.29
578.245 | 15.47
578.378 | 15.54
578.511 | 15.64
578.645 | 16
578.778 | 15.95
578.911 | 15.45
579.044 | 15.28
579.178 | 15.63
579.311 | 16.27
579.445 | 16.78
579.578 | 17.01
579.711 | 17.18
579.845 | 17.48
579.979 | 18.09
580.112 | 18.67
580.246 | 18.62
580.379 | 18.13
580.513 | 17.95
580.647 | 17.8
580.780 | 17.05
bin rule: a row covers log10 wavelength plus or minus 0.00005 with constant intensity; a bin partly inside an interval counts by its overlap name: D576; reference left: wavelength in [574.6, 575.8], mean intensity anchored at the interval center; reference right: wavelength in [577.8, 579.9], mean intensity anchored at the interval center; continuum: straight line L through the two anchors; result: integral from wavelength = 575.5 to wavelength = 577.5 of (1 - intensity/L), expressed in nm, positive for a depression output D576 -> 0.095 nm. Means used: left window 15.7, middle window 15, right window 15.9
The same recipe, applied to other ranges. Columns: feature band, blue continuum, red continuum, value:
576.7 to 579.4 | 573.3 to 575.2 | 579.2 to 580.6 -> 0.28 nm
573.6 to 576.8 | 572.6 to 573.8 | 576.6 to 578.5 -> -0.08 nm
